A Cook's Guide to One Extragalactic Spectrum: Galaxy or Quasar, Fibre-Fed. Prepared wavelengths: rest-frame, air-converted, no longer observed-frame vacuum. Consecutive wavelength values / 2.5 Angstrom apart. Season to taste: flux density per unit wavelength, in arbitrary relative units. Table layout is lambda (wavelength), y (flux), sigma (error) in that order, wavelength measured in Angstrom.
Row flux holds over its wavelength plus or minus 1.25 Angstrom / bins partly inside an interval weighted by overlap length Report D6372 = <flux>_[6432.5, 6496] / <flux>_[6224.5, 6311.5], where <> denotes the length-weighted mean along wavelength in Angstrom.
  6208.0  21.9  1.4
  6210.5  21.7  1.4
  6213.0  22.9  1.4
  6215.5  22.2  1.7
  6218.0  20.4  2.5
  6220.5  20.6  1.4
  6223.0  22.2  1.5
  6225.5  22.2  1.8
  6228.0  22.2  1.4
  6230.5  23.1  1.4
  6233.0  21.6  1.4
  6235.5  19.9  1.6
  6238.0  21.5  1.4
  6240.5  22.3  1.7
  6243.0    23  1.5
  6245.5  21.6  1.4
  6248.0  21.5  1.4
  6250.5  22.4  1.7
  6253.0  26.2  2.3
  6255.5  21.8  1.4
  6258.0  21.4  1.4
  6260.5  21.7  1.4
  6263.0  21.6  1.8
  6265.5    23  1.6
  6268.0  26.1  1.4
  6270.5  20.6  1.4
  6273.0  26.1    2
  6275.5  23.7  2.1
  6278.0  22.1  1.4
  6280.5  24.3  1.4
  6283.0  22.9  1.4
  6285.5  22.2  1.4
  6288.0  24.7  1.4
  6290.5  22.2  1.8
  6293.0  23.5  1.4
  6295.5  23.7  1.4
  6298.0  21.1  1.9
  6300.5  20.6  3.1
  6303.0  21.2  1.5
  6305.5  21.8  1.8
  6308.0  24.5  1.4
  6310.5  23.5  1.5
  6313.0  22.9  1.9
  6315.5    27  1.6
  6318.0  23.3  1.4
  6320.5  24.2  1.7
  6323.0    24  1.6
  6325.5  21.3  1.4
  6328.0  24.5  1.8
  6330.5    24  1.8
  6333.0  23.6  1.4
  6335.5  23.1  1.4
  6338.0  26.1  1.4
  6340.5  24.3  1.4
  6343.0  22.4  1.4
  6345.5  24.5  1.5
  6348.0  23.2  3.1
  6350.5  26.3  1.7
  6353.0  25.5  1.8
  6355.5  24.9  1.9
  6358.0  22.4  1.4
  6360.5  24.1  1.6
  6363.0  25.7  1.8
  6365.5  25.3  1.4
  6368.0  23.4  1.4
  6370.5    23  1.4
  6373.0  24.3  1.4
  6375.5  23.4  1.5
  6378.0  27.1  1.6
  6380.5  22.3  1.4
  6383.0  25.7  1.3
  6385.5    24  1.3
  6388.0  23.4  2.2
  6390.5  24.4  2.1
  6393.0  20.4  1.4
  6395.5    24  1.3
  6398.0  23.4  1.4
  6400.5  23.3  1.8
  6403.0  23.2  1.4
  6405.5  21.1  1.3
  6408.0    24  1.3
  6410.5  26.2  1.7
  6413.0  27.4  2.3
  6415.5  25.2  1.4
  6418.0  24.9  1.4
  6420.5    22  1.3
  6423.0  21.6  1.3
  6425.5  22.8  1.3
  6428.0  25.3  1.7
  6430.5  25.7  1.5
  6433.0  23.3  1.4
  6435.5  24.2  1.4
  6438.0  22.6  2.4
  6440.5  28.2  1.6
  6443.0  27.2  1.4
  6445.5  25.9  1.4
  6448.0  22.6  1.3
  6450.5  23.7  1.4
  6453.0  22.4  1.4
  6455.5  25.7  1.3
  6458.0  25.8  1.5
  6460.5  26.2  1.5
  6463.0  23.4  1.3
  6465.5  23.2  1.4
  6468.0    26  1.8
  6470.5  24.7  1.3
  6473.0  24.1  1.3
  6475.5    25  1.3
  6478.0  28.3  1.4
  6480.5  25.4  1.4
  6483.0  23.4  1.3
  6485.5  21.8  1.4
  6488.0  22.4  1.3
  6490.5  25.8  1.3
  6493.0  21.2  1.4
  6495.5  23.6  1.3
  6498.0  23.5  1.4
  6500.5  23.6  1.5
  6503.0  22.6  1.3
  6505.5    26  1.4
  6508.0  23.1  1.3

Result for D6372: 1.08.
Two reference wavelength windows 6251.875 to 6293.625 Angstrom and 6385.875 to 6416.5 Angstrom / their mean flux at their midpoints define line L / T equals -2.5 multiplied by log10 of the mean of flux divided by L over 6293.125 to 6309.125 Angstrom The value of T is 0.05 mag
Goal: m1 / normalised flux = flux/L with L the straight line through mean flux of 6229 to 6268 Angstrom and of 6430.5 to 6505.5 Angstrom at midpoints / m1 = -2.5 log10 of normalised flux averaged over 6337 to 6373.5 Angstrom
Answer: -0.05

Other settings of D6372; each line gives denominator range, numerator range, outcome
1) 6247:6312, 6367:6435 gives 1.04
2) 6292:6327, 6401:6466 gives 1.06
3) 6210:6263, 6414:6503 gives 1.10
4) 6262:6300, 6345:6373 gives 1.05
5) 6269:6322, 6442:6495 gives 1.06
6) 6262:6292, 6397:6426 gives 1.02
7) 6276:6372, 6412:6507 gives 1.03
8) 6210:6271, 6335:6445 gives 1.09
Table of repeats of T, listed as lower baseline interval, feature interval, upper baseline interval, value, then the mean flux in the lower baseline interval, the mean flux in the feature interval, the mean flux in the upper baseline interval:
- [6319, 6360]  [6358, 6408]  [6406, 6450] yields 0.03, 24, 23.7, 24.6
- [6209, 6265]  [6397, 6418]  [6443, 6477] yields -0.01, 22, 24.3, 24.6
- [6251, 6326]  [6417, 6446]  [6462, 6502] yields -0.03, 23.1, 24.4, 24.1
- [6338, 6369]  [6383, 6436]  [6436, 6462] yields 0.04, 24.4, 23.8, 25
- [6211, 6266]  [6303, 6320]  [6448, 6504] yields -0.05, 22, 23.7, 24.1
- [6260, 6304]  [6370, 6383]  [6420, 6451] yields -0.02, 22.9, 24.2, 24.3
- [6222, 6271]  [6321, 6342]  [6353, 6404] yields -0.02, 22.3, 23.9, 23.9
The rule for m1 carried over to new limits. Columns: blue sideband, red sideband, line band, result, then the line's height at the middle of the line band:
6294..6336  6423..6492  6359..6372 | -0.03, 23.7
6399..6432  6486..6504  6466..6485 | -0.07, 23.4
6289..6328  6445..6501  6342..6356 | -0.05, 23.3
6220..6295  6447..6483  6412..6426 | 0.01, 24.3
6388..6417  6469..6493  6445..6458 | 0.00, 24.2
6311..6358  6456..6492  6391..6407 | 0.08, 24.4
